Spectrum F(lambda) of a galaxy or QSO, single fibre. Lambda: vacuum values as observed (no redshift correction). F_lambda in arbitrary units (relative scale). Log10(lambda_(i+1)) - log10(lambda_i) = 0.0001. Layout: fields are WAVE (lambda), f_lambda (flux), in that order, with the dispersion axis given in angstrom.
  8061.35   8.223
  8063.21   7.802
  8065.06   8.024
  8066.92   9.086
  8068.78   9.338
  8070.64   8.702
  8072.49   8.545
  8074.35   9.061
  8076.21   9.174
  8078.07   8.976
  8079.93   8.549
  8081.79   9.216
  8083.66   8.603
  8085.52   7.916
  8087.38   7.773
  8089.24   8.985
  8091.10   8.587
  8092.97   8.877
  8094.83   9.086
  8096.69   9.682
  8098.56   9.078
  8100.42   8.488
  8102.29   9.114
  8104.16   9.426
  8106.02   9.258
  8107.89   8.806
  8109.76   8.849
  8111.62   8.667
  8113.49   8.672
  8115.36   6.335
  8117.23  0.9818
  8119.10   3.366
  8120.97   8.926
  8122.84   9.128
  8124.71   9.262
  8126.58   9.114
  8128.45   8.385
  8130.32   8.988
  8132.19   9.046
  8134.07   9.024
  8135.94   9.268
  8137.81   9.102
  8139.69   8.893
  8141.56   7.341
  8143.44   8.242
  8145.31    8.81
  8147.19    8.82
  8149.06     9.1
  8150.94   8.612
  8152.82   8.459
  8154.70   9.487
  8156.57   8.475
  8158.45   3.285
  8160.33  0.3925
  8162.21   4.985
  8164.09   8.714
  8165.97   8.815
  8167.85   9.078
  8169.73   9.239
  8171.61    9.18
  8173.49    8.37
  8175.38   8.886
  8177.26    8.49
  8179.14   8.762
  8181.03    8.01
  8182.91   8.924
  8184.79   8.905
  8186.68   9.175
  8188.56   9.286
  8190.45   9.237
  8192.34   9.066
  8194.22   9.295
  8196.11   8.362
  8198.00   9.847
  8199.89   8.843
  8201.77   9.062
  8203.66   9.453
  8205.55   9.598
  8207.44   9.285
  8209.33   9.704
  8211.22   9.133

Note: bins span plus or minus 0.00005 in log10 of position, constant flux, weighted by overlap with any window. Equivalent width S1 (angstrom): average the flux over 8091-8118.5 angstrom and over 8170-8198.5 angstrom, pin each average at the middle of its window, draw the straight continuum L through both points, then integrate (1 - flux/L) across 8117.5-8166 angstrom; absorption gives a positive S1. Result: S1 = 4.01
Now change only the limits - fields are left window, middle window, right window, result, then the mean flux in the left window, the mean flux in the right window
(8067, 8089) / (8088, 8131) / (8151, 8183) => 0.7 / 8.74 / 7.73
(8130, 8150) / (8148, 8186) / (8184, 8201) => 4.4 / 8.78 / 9.11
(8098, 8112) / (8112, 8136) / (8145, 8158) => 3.0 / 8.97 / 8.62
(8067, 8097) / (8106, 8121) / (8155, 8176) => 2.5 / 8.81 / 7.26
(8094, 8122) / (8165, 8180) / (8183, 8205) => 0.0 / 7.91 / 9.14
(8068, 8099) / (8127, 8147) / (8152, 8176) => -2.0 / 8.83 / 7.47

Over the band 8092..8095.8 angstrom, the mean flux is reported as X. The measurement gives 8.99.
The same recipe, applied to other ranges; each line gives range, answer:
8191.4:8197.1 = 8.92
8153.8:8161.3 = 5.39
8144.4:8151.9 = 8.83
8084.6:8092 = 8.32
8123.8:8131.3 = 8.94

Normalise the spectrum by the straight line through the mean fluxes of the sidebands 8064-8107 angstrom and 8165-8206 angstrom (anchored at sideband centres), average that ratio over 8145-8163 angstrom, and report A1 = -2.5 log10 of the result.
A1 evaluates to 0.27 mag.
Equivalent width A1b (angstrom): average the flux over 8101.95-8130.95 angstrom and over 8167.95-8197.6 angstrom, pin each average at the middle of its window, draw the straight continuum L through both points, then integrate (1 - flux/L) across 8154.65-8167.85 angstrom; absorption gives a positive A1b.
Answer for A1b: 3.5 angstrom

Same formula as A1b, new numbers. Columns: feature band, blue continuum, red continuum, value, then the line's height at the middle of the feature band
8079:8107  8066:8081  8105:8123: -2.6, 8.11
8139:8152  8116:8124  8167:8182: -2.5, 7.14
